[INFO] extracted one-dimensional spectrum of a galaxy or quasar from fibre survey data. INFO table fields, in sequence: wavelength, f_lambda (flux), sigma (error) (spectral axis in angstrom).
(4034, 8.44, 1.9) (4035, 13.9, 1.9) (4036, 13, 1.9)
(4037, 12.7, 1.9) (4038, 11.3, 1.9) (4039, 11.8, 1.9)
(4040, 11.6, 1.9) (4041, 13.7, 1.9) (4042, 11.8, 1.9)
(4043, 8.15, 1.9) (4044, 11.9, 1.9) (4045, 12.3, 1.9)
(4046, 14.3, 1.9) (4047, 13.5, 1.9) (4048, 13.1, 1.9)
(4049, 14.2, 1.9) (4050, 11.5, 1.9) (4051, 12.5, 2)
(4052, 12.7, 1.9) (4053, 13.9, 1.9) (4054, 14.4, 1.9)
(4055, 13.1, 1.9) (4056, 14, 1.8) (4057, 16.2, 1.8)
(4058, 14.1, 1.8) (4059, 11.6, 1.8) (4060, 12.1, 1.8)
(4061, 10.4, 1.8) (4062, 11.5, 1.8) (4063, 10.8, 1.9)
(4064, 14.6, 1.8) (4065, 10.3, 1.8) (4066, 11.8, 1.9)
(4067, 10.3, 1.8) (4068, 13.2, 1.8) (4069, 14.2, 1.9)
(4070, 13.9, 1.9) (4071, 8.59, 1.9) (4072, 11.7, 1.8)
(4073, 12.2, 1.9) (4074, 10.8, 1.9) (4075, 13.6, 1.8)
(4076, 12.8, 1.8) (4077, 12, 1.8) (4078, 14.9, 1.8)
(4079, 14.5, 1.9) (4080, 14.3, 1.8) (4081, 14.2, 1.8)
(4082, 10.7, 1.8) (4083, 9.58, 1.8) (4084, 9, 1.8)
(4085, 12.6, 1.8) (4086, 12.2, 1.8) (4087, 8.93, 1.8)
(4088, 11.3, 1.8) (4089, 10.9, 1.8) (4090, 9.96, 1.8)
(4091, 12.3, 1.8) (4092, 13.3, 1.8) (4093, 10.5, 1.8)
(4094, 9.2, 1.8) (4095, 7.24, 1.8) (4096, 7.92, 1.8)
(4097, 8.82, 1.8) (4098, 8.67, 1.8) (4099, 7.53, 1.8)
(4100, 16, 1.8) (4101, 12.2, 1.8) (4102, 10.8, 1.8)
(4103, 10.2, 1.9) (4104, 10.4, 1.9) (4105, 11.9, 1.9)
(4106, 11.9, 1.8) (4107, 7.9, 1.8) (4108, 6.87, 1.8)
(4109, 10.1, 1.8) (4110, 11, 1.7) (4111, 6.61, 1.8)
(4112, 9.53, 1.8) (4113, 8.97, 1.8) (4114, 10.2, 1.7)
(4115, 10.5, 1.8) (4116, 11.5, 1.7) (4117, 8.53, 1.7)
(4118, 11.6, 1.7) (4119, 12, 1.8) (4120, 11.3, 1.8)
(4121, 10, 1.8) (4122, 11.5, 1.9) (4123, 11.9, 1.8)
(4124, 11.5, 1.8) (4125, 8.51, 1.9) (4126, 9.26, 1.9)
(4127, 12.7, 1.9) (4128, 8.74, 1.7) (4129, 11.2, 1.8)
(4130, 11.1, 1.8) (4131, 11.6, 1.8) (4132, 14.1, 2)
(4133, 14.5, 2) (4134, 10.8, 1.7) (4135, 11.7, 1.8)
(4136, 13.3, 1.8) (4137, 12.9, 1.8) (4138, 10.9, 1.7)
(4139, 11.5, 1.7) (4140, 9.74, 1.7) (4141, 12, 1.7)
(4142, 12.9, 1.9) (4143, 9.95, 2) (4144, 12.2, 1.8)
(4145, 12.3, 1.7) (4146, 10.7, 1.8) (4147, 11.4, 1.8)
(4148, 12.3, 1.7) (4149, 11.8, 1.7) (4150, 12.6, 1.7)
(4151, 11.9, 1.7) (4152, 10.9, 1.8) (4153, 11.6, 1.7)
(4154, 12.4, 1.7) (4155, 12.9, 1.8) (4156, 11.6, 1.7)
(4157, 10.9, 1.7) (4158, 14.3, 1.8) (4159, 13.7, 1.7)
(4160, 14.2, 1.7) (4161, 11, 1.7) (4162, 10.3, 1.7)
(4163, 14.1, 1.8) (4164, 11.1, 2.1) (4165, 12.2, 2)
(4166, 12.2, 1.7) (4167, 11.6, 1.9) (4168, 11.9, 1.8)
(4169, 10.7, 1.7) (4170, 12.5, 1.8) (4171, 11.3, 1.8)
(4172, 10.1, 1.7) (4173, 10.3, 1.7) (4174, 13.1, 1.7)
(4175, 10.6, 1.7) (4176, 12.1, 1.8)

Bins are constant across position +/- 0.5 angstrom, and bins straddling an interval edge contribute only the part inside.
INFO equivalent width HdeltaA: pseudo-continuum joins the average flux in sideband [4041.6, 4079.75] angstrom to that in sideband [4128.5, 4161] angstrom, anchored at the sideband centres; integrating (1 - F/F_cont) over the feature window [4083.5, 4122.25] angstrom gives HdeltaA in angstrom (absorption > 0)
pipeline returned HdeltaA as 6.3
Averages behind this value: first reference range 12.6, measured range 10.3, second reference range 12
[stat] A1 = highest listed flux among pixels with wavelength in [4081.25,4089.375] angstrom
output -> 12.6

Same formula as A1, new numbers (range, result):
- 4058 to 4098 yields 14.9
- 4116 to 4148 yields 14.5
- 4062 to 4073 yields 14.6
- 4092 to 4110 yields 16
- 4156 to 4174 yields 14.3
